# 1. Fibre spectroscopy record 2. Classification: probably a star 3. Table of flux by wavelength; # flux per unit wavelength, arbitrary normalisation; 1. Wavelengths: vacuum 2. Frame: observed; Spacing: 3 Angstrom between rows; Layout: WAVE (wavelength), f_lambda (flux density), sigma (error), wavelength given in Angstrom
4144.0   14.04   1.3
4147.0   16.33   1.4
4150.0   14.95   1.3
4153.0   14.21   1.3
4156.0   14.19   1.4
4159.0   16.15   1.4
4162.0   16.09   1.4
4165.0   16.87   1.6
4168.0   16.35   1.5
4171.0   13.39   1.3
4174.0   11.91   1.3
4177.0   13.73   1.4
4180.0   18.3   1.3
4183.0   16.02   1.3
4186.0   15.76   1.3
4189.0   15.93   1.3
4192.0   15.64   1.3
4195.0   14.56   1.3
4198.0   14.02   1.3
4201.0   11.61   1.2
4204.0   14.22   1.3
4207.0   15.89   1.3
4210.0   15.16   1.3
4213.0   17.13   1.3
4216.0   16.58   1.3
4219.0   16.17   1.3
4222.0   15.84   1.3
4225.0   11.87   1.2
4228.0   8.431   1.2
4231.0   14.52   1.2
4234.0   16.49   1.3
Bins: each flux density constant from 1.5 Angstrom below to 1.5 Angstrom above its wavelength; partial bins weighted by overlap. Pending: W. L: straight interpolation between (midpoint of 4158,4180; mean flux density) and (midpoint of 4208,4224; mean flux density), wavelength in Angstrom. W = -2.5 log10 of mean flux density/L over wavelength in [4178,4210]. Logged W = 0.03 mag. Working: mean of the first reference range 15.1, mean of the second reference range 16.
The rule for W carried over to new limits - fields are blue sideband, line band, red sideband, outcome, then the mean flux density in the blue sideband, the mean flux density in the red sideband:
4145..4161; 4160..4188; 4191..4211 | -0.04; 15.2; 14.4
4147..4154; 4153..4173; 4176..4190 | 0.00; 15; 16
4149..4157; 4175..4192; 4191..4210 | -0.10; 14.4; 14.4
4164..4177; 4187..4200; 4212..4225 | 0.01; 14.4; 15.9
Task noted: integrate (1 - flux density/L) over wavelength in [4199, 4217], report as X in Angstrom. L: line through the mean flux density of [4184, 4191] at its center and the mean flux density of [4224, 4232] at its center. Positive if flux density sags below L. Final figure -2.0 Angstrom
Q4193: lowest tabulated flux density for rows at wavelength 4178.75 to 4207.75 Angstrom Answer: 11.61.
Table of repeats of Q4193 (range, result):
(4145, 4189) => 11.91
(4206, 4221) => 15.16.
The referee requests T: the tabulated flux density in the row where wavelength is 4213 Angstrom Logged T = 17.13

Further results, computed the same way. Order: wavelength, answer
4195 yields 14.56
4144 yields 14.04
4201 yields 11.61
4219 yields 16.17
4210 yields 15.16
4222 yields 15.84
